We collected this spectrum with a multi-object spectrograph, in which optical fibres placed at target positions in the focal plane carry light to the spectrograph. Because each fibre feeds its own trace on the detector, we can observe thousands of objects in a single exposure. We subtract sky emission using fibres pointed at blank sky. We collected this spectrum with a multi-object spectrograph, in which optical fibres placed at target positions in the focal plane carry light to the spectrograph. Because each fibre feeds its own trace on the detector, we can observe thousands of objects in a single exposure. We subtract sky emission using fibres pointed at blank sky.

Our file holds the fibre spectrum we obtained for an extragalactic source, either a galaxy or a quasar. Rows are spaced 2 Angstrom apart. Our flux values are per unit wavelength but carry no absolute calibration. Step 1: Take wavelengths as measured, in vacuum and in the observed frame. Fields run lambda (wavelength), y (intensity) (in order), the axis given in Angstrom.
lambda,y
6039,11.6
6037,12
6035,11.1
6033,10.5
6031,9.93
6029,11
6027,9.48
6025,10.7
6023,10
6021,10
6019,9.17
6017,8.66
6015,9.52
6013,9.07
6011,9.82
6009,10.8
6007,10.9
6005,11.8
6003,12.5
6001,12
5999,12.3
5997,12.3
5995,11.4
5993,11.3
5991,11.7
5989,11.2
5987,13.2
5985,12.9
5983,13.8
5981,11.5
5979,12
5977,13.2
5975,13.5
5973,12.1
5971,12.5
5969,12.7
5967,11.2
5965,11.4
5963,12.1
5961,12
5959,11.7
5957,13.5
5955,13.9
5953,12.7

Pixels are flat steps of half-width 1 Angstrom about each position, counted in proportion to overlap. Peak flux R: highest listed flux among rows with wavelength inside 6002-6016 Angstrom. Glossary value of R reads 12.5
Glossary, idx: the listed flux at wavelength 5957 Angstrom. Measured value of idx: 13.5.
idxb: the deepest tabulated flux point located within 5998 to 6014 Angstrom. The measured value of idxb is 9.07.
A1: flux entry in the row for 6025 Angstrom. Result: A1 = 10.7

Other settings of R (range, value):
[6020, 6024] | 10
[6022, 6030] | 11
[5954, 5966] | 13.9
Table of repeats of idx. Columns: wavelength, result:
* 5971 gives 12.5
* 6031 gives 9.93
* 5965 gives 11.4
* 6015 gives 9.52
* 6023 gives 10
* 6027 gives 9.48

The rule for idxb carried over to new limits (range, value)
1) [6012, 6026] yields 8.66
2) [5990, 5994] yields 11.3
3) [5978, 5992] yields 11.2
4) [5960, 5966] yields 11.4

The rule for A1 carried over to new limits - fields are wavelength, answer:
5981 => 11.5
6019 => 9.17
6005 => 11.8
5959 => 11.7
